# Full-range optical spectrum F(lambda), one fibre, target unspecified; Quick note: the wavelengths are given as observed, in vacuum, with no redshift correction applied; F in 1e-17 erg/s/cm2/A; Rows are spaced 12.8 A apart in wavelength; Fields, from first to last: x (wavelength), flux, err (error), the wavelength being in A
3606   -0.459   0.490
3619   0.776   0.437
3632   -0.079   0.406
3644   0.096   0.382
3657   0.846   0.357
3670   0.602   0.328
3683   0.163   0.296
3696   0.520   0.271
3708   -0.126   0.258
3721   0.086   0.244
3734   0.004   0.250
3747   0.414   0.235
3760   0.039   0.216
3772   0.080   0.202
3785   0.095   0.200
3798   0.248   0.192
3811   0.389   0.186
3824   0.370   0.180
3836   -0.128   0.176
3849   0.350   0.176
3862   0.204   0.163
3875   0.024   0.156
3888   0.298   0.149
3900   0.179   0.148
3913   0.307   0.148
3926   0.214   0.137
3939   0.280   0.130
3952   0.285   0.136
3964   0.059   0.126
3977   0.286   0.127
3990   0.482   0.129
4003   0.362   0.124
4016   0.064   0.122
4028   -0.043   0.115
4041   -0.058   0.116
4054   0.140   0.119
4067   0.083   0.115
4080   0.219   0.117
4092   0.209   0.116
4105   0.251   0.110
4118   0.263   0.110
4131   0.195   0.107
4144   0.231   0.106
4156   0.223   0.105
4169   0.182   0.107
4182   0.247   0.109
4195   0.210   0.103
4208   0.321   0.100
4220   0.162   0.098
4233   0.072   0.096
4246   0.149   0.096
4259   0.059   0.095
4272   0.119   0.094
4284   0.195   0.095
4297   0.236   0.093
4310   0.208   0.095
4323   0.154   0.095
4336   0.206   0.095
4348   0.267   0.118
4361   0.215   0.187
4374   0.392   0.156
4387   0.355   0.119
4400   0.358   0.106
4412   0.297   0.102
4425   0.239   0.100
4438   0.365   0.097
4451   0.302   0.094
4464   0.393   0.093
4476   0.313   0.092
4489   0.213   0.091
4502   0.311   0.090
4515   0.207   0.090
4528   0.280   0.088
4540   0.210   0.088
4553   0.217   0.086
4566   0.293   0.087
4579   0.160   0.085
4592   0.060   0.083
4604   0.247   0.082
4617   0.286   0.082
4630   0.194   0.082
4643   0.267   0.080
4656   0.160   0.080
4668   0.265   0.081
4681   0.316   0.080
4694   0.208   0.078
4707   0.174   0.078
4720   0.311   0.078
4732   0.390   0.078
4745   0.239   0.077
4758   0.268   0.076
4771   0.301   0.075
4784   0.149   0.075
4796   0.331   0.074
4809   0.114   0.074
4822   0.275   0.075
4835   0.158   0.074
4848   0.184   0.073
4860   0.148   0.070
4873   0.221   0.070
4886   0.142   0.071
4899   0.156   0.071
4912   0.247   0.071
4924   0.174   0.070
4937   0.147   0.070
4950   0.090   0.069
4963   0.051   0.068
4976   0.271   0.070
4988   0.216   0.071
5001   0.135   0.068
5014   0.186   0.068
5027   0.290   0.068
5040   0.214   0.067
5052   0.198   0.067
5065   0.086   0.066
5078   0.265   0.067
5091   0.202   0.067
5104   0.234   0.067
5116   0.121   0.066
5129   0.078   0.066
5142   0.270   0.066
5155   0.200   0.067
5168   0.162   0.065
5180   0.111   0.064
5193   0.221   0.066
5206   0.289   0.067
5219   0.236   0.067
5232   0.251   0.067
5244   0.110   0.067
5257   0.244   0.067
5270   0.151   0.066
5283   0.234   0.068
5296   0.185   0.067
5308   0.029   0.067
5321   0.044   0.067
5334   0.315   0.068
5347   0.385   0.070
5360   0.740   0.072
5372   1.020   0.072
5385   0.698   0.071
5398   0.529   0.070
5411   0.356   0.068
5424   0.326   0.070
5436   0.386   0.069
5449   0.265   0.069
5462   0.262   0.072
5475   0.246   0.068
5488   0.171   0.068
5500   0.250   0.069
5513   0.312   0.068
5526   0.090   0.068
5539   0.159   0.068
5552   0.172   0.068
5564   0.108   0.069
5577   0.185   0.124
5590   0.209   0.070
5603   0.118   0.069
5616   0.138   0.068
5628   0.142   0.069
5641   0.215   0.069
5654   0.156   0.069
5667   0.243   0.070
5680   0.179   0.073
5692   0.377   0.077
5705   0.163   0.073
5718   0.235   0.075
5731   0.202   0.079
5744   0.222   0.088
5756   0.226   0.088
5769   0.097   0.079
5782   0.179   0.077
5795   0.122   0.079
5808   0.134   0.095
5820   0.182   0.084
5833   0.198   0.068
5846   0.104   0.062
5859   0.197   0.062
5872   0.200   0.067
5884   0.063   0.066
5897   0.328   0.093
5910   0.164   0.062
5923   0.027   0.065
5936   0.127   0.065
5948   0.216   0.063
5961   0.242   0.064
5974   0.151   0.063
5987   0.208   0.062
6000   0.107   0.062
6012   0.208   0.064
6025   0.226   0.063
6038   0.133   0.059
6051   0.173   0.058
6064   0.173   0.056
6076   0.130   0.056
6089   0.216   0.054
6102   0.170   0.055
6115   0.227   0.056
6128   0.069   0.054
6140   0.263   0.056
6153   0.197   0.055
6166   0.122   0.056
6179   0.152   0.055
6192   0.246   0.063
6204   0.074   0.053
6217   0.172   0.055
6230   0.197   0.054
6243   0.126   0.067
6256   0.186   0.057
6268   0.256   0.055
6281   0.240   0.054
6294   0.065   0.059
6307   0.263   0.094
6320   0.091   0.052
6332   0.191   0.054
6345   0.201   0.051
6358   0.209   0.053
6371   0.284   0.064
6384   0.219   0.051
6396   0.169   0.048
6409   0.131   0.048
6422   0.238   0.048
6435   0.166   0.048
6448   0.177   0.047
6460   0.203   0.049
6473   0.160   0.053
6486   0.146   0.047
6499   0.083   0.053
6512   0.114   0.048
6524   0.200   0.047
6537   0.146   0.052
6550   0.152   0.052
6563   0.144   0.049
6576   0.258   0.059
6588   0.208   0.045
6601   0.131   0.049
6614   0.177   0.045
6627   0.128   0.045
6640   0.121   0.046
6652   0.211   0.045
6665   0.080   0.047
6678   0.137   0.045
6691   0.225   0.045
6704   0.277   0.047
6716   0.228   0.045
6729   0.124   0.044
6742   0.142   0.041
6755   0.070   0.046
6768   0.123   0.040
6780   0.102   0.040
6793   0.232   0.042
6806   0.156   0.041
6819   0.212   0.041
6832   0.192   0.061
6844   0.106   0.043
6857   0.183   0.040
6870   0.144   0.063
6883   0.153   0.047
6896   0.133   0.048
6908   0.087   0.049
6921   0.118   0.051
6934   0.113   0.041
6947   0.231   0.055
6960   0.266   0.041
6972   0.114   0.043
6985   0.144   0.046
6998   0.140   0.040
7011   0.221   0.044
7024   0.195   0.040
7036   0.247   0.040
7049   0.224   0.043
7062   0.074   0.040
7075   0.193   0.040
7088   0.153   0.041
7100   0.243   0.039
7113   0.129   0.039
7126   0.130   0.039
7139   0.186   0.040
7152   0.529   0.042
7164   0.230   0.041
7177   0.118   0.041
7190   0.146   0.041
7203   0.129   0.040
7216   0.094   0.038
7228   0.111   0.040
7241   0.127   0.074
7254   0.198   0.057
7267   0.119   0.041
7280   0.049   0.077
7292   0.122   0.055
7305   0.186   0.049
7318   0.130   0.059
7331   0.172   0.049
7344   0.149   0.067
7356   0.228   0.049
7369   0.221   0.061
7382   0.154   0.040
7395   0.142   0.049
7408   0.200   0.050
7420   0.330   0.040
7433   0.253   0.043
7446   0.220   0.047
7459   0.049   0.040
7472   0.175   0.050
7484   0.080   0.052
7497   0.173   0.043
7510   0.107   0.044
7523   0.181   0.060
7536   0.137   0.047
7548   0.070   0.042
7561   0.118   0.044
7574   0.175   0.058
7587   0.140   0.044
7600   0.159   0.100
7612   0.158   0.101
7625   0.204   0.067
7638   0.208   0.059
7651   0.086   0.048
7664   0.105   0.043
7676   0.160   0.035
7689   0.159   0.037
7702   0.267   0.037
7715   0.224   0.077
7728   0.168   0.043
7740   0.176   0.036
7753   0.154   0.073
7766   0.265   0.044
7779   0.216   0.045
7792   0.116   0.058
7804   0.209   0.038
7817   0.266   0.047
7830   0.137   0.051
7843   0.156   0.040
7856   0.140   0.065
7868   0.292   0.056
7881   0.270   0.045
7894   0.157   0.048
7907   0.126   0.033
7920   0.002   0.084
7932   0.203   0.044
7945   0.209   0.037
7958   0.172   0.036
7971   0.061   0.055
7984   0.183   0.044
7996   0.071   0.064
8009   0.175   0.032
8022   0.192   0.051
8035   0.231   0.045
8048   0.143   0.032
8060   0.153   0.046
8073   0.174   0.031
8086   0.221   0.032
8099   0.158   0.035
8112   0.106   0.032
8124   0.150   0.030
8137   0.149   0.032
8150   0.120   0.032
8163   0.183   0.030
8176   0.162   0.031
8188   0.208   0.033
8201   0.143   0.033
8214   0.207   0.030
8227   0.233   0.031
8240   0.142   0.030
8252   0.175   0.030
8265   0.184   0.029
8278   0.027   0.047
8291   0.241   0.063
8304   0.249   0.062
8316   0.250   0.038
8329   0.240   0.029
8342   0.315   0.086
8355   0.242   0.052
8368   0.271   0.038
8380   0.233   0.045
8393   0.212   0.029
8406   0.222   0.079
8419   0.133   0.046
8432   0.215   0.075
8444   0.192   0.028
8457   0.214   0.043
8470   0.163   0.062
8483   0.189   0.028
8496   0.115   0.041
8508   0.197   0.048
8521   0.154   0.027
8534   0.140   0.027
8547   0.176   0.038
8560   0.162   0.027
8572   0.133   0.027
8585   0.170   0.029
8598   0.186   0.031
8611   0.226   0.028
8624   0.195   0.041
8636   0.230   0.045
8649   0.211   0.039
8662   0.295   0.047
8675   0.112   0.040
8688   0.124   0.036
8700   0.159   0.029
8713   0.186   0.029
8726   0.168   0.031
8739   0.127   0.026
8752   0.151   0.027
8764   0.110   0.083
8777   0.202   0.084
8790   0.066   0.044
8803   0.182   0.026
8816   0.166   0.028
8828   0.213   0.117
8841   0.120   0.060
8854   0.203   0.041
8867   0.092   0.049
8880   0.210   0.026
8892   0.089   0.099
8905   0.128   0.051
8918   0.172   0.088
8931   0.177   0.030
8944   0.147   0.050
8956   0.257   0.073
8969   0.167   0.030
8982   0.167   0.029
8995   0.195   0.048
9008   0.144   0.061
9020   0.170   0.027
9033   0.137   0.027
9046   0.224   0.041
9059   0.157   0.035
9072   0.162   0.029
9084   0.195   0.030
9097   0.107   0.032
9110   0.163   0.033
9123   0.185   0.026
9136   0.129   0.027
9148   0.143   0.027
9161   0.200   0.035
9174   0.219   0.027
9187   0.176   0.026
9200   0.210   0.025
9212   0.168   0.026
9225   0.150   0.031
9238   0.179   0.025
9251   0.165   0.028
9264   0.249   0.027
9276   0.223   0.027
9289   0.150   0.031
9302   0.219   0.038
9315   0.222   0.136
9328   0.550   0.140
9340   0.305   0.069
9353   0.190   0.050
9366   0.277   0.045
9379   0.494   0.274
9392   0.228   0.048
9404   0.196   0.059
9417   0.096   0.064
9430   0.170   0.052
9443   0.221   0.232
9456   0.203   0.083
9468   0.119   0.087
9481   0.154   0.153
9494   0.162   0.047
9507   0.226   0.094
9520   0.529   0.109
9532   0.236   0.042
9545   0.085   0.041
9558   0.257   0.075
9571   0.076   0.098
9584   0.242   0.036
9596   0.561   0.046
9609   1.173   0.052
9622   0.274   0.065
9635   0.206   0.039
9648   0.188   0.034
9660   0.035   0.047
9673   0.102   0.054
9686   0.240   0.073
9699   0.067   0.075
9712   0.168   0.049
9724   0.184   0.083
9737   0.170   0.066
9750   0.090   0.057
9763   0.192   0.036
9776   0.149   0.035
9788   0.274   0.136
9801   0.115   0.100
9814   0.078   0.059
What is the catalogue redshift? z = 0.92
